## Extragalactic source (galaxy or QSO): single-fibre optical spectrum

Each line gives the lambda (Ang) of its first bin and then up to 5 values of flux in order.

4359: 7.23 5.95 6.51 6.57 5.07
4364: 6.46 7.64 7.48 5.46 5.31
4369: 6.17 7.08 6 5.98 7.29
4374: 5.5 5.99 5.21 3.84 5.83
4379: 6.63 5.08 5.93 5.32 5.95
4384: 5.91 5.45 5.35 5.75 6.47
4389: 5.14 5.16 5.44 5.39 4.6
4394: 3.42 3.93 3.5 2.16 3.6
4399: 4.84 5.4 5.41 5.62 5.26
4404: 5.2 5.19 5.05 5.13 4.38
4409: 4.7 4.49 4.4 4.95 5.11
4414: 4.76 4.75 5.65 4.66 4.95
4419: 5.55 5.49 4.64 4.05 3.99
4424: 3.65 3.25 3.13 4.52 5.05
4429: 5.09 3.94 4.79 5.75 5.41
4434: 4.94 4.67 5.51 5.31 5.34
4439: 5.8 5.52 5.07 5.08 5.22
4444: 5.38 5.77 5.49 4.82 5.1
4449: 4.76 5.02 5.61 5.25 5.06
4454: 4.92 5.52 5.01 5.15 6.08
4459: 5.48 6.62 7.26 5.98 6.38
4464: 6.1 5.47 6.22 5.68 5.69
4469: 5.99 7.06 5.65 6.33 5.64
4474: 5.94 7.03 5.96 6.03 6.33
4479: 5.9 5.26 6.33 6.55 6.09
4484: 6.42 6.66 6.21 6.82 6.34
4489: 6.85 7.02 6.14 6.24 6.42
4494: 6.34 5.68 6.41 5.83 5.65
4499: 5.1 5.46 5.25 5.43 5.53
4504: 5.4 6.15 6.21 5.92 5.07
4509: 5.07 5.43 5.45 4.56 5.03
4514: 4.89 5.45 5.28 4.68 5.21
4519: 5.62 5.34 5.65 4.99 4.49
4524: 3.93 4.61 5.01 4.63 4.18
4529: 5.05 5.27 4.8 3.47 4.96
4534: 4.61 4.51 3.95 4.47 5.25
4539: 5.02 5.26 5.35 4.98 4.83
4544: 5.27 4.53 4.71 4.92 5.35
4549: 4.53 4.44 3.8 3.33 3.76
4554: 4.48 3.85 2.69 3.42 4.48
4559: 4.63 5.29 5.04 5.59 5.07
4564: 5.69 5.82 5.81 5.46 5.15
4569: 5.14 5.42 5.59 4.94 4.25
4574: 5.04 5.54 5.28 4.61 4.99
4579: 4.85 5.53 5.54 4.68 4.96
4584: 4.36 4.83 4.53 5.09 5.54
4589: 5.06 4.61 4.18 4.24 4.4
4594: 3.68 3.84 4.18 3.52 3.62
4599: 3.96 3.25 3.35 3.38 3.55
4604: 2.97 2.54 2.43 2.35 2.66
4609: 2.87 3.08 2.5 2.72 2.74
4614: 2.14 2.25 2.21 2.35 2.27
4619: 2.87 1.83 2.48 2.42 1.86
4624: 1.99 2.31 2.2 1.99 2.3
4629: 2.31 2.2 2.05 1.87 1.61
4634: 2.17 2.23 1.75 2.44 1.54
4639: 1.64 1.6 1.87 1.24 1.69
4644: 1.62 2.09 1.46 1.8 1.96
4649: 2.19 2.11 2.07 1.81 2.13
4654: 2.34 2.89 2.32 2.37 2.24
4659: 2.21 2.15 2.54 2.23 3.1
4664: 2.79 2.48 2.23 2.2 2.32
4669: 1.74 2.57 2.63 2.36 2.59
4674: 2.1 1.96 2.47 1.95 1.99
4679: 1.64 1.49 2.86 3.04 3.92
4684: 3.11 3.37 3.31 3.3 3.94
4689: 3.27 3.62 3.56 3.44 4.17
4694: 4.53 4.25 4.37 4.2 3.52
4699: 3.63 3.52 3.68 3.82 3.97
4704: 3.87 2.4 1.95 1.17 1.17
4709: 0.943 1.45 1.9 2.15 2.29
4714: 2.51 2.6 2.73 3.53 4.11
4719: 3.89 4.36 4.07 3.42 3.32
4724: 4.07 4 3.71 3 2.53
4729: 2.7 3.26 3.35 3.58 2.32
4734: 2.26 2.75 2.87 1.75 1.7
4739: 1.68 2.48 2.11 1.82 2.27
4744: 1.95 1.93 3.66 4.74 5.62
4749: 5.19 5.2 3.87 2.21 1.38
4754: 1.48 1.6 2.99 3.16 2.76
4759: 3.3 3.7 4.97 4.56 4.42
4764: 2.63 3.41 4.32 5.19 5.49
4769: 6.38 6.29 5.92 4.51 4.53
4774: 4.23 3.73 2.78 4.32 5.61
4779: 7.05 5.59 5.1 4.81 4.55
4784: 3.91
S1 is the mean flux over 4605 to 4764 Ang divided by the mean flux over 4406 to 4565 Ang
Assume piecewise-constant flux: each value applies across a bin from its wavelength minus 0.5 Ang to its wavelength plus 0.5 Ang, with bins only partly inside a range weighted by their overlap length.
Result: 0.5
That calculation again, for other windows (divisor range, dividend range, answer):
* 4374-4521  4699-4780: 0.63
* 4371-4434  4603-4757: 0.53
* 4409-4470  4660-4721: 0.56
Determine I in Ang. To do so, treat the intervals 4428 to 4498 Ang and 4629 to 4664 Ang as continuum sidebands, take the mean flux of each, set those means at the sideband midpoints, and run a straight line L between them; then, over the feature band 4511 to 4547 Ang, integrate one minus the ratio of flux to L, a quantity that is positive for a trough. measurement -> -3.51 Ang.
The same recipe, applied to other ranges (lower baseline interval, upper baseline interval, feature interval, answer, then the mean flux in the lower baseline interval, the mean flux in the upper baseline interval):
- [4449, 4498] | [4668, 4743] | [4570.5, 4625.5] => 9.0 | 6.02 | 2.91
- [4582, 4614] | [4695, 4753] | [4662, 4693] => 5.2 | 3.7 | 3.03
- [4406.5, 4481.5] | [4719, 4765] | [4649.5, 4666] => 6.1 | 5.31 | 3.14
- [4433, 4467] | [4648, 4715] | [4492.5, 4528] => -4.2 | 5.48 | 2.7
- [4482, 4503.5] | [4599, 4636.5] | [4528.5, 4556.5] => 0.6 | 6.1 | 2.45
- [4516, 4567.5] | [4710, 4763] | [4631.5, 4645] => 7.3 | 4.75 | 3.06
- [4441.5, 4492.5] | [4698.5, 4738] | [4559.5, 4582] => -2.8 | 5.9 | 2.92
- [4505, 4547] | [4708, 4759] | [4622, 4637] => 7.0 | 4.96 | 2.89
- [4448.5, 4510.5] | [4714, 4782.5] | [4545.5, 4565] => 2.8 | 5.91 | 3.62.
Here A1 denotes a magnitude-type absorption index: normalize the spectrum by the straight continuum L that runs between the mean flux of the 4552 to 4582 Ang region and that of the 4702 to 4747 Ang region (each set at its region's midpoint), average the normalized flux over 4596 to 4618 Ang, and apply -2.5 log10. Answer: 0.45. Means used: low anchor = 4.9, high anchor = 2.75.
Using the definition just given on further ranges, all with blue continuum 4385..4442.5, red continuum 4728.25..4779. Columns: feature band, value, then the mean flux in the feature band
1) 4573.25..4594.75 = -0.15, 4.82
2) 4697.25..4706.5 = 0.10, 3.4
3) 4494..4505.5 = -0.25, 5.66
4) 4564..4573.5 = -0.24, 5.31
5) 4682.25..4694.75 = 0.04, 3.63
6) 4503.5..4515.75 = -0.20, 5.38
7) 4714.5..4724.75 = 0.01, 3.62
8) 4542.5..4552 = -0.08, 4.64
